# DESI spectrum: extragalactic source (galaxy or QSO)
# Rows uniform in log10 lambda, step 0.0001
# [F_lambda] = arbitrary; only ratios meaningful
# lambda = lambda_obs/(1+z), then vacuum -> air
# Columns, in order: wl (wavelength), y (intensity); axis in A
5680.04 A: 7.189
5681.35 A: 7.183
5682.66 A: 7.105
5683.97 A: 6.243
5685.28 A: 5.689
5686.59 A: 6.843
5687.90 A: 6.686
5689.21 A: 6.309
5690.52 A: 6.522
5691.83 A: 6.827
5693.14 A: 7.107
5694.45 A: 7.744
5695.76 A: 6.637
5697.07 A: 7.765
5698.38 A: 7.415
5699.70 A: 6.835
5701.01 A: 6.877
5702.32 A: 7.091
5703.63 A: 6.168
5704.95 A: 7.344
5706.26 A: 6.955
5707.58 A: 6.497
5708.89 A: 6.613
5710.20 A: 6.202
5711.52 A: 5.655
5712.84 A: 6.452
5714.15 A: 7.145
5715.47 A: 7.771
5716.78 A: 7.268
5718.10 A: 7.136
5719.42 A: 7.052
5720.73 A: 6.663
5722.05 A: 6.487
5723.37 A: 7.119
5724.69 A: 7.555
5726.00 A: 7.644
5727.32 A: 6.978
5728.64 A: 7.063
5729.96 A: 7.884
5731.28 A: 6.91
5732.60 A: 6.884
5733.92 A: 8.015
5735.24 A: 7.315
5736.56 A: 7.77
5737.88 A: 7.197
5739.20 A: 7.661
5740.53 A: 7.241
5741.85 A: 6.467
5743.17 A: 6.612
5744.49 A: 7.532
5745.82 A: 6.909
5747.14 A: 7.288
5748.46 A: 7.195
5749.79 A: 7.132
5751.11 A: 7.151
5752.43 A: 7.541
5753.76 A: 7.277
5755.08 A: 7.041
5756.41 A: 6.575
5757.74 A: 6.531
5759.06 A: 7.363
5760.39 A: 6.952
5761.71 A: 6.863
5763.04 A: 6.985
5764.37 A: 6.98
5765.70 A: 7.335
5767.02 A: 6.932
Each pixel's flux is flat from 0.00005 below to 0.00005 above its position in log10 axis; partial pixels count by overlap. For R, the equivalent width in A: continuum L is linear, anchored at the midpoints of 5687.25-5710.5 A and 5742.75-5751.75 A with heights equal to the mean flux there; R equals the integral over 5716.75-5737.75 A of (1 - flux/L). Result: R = -0.6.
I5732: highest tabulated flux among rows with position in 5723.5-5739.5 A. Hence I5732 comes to 8.015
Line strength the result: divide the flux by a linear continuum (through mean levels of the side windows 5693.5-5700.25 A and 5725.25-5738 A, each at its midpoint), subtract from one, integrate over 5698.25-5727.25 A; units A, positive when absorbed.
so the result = 1.7 A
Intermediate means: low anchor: 7.28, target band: 6.9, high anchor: 7.38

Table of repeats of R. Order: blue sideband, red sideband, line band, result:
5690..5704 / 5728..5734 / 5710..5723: 0.66 A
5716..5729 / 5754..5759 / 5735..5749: -0.48 A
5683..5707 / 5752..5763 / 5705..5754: -1.13 A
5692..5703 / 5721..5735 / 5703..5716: 0.95 A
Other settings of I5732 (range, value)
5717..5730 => 7.884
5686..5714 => 7.765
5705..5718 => 7.771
